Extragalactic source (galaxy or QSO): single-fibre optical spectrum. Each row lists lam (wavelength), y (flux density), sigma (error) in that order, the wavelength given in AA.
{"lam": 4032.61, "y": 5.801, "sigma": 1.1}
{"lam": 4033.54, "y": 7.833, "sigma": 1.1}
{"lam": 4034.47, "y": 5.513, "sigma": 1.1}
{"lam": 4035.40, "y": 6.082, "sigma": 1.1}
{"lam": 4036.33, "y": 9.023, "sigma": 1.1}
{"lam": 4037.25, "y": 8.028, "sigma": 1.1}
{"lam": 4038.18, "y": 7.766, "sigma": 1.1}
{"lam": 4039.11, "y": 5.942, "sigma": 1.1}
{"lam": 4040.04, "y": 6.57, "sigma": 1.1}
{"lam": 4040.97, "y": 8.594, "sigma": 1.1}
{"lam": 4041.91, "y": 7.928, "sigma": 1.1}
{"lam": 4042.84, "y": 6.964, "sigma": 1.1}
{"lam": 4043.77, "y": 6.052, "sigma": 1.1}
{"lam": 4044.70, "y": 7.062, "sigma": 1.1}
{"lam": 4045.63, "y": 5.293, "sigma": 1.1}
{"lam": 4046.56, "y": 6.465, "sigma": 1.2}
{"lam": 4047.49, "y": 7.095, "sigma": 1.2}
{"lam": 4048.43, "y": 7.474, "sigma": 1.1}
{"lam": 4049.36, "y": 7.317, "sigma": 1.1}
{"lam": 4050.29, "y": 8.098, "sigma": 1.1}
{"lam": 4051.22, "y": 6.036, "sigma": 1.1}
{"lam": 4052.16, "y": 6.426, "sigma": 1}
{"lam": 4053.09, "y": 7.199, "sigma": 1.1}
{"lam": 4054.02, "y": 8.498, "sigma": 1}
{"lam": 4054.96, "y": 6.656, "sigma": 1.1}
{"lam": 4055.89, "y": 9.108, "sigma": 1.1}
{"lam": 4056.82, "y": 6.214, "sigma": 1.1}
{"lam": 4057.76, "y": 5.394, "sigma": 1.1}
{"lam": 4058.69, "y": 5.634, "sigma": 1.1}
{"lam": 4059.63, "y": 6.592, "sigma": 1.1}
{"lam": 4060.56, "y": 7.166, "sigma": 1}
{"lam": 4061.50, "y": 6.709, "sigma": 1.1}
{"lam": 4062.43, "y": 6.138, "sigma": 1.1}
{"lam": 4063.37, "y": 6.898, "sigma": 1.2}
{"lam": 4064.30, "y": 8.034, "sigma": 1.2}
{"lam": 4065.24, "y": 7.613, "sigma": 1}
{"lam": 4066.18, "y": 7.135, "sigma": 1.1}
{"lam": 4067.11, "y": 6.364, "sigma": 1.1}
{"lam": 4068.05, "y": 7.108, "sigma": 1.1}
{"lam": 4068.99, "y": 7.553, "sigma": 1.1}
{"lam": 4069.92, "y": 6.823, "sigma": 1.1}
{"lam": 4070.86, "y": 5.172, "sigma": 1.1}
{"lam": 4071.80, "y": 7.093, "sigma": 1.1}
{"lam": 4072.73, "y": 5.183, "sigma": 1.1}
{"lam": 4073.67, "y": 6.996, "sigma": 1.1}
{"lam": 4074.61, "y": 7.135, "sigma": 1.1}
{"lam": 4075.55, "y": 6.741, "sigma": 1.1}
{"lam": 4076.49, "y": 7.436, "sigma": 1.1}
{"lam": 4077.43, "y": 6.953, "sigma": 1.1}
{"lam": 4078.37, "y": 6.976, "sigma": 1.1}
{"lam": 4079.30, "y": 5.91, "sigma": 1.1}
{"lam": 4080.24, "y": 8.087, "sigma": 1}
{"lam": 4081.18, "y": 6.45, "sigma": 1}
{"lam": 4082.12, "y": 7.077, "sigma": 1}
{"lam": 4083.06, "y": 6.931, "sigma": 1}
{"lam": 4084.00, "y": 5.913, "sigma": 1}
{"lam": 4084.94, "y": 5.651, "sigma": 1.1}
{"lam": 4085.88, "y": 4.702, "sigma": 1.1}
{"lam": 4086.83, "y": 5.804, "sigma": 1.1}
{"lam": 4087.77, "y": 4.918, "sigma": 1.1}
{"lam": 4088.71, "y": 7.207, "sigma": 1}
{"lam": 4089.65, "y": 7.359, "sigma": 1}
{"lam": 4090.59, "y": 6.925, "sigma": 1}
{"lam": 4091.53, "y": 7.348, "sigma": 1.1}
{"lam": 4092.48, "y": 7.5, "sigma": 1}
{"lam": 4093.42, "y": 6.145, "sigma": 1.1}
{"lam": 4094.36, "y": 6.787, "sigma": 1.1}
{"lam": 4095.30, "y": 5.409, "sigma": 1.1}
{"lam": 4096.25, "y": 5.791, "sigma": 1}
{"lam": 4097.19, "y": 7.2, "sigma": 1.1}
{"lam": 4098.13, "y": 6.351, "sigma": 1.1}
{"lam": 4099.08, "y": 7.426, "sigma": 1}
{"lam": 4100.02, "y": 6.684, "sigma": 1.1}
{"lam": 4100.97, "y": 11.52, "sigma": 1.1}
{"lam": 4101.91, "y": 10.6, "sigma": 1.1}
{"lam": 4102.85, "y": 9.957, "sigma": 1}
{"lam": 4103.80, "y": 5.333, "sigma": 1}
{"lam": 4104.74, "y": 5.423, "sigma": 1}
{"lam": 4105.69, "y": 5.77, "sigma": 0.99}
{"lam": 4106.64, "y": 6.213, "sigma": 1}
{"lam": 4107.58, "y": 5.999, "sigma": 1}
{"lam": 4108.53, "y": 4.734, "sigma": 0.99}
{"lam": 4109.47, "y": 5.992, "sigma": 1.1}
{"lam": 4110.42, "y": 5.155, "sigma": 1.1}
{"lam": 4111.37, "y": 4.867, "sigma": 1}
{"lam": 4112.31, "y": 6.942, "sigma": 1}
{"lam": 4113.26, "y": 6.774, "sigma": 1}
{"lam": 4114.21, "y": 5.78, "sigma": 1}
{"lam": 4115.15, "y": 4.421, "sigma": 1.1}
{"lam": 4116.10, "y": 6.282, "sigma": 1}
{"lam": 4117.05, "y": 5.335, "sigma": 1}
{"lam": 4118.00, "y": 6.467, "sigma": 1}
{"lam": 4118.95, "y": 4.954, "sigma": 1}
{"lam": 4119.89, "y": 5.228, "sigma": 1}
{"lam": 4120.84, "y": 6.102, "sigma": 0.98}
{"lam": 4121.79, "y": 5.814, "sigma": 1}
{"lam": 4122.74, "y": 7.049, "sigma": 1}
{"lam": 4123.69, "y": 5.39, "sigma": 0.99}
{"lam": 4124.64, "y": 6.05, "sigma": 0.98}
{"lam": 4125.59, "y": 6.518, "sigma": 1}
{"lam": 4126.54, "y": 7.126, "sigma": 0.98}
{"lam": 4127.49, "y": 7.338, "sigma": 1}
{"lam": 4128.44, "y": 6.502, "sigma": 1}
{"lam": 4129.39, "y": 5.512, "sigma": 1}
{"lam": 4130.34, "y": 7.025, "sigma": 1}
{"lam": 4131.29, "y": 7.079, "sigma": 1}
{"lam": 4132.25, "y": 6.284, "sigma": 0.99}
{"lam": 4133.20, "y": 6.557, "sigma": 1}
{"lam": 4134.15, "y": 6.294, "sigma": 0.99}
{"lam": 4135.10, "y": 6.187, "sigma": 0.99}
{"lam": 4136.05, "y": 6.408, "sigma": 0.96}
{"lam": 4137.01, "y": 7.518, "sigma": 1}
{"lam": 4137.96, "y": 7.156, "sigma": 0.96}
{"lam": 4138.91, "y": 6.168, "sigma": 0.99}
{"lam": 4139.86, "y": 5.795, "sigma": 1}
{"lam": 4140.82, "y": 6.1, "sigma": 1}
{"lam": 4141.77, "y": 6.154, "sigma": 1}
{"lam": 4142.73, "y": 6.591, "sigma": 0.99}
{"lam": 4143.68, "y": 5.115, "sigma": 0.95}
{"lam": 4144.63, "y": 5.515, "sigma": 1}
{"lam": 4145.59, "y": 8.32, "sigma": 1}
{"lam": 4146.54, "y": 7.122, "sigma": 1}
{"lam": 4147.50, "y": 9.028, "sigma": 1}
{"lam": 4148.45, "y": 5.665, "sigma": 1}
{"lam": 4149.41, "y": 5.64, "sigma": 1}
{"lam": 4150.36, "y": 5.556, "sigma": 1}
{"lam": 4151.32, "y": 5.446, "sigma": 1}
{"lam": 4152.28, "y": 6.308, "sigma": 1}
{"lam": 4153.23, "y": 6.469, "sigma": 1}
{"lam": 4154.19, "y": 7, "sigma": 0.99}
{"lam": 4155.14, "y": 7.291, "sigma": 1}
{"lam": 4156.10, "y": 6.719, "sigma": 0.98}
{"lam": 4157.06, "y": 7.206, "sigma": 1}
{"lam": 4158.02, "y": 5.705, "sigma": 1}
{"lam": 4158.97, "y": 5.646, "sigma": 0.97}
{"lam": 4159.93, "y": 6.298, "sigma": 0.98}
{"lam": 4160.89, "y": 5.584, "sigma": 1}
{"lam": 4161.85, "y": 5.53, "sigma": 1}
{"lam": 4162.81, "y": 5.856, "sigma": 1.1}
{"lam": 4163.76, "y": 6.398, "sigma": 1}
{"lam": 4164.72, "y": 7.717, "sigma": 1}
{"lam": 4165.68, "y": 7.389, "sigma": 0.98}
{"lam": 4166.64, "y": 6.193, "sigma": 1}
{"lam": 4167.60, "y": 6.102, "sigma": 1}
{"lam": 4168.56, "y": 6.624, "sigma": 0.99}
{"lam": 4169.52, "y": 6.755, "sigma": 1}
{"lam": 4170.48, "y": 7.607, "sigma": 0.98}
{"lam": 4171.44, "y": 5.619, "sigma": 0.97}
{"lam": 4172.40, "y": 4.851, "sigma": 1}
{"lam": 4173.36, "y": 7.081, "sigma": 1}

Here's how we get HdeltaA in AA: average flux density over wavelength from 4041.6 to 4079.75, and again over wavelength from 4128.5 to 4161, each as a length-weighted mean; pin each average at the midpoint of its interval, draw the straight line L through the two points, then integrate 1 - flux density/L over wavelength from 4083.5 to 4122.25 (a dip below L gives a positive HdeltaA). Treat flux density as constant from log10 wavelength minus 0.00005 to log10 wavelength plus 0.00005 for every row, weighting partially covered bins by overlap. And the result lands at 1.6 AA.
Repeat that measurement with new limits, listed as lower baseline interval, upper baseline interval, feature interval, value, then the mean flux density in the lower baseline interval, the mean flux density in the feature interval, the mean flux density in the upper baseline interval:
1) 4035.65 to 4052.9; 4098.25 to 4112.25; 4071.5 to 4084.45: 0.33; 7.11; 6.78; 6.82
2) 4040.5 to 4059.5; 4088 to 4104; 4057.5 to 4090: 2.62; 6.97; 6.6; 7.38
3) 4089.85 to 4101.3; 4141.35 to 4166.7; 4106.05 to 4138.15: 2.93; 7.04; 6.14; 6.43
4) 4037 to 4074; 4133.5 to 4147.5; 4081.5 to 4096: 0.84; 6.9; 6.37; 6.55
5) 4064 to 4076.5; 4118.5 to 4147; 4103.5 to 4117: 1.76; 6.85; 5.69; 6.37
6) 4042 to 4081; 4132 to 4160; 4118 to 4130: 0.73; 6.86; 6.16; 6.45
